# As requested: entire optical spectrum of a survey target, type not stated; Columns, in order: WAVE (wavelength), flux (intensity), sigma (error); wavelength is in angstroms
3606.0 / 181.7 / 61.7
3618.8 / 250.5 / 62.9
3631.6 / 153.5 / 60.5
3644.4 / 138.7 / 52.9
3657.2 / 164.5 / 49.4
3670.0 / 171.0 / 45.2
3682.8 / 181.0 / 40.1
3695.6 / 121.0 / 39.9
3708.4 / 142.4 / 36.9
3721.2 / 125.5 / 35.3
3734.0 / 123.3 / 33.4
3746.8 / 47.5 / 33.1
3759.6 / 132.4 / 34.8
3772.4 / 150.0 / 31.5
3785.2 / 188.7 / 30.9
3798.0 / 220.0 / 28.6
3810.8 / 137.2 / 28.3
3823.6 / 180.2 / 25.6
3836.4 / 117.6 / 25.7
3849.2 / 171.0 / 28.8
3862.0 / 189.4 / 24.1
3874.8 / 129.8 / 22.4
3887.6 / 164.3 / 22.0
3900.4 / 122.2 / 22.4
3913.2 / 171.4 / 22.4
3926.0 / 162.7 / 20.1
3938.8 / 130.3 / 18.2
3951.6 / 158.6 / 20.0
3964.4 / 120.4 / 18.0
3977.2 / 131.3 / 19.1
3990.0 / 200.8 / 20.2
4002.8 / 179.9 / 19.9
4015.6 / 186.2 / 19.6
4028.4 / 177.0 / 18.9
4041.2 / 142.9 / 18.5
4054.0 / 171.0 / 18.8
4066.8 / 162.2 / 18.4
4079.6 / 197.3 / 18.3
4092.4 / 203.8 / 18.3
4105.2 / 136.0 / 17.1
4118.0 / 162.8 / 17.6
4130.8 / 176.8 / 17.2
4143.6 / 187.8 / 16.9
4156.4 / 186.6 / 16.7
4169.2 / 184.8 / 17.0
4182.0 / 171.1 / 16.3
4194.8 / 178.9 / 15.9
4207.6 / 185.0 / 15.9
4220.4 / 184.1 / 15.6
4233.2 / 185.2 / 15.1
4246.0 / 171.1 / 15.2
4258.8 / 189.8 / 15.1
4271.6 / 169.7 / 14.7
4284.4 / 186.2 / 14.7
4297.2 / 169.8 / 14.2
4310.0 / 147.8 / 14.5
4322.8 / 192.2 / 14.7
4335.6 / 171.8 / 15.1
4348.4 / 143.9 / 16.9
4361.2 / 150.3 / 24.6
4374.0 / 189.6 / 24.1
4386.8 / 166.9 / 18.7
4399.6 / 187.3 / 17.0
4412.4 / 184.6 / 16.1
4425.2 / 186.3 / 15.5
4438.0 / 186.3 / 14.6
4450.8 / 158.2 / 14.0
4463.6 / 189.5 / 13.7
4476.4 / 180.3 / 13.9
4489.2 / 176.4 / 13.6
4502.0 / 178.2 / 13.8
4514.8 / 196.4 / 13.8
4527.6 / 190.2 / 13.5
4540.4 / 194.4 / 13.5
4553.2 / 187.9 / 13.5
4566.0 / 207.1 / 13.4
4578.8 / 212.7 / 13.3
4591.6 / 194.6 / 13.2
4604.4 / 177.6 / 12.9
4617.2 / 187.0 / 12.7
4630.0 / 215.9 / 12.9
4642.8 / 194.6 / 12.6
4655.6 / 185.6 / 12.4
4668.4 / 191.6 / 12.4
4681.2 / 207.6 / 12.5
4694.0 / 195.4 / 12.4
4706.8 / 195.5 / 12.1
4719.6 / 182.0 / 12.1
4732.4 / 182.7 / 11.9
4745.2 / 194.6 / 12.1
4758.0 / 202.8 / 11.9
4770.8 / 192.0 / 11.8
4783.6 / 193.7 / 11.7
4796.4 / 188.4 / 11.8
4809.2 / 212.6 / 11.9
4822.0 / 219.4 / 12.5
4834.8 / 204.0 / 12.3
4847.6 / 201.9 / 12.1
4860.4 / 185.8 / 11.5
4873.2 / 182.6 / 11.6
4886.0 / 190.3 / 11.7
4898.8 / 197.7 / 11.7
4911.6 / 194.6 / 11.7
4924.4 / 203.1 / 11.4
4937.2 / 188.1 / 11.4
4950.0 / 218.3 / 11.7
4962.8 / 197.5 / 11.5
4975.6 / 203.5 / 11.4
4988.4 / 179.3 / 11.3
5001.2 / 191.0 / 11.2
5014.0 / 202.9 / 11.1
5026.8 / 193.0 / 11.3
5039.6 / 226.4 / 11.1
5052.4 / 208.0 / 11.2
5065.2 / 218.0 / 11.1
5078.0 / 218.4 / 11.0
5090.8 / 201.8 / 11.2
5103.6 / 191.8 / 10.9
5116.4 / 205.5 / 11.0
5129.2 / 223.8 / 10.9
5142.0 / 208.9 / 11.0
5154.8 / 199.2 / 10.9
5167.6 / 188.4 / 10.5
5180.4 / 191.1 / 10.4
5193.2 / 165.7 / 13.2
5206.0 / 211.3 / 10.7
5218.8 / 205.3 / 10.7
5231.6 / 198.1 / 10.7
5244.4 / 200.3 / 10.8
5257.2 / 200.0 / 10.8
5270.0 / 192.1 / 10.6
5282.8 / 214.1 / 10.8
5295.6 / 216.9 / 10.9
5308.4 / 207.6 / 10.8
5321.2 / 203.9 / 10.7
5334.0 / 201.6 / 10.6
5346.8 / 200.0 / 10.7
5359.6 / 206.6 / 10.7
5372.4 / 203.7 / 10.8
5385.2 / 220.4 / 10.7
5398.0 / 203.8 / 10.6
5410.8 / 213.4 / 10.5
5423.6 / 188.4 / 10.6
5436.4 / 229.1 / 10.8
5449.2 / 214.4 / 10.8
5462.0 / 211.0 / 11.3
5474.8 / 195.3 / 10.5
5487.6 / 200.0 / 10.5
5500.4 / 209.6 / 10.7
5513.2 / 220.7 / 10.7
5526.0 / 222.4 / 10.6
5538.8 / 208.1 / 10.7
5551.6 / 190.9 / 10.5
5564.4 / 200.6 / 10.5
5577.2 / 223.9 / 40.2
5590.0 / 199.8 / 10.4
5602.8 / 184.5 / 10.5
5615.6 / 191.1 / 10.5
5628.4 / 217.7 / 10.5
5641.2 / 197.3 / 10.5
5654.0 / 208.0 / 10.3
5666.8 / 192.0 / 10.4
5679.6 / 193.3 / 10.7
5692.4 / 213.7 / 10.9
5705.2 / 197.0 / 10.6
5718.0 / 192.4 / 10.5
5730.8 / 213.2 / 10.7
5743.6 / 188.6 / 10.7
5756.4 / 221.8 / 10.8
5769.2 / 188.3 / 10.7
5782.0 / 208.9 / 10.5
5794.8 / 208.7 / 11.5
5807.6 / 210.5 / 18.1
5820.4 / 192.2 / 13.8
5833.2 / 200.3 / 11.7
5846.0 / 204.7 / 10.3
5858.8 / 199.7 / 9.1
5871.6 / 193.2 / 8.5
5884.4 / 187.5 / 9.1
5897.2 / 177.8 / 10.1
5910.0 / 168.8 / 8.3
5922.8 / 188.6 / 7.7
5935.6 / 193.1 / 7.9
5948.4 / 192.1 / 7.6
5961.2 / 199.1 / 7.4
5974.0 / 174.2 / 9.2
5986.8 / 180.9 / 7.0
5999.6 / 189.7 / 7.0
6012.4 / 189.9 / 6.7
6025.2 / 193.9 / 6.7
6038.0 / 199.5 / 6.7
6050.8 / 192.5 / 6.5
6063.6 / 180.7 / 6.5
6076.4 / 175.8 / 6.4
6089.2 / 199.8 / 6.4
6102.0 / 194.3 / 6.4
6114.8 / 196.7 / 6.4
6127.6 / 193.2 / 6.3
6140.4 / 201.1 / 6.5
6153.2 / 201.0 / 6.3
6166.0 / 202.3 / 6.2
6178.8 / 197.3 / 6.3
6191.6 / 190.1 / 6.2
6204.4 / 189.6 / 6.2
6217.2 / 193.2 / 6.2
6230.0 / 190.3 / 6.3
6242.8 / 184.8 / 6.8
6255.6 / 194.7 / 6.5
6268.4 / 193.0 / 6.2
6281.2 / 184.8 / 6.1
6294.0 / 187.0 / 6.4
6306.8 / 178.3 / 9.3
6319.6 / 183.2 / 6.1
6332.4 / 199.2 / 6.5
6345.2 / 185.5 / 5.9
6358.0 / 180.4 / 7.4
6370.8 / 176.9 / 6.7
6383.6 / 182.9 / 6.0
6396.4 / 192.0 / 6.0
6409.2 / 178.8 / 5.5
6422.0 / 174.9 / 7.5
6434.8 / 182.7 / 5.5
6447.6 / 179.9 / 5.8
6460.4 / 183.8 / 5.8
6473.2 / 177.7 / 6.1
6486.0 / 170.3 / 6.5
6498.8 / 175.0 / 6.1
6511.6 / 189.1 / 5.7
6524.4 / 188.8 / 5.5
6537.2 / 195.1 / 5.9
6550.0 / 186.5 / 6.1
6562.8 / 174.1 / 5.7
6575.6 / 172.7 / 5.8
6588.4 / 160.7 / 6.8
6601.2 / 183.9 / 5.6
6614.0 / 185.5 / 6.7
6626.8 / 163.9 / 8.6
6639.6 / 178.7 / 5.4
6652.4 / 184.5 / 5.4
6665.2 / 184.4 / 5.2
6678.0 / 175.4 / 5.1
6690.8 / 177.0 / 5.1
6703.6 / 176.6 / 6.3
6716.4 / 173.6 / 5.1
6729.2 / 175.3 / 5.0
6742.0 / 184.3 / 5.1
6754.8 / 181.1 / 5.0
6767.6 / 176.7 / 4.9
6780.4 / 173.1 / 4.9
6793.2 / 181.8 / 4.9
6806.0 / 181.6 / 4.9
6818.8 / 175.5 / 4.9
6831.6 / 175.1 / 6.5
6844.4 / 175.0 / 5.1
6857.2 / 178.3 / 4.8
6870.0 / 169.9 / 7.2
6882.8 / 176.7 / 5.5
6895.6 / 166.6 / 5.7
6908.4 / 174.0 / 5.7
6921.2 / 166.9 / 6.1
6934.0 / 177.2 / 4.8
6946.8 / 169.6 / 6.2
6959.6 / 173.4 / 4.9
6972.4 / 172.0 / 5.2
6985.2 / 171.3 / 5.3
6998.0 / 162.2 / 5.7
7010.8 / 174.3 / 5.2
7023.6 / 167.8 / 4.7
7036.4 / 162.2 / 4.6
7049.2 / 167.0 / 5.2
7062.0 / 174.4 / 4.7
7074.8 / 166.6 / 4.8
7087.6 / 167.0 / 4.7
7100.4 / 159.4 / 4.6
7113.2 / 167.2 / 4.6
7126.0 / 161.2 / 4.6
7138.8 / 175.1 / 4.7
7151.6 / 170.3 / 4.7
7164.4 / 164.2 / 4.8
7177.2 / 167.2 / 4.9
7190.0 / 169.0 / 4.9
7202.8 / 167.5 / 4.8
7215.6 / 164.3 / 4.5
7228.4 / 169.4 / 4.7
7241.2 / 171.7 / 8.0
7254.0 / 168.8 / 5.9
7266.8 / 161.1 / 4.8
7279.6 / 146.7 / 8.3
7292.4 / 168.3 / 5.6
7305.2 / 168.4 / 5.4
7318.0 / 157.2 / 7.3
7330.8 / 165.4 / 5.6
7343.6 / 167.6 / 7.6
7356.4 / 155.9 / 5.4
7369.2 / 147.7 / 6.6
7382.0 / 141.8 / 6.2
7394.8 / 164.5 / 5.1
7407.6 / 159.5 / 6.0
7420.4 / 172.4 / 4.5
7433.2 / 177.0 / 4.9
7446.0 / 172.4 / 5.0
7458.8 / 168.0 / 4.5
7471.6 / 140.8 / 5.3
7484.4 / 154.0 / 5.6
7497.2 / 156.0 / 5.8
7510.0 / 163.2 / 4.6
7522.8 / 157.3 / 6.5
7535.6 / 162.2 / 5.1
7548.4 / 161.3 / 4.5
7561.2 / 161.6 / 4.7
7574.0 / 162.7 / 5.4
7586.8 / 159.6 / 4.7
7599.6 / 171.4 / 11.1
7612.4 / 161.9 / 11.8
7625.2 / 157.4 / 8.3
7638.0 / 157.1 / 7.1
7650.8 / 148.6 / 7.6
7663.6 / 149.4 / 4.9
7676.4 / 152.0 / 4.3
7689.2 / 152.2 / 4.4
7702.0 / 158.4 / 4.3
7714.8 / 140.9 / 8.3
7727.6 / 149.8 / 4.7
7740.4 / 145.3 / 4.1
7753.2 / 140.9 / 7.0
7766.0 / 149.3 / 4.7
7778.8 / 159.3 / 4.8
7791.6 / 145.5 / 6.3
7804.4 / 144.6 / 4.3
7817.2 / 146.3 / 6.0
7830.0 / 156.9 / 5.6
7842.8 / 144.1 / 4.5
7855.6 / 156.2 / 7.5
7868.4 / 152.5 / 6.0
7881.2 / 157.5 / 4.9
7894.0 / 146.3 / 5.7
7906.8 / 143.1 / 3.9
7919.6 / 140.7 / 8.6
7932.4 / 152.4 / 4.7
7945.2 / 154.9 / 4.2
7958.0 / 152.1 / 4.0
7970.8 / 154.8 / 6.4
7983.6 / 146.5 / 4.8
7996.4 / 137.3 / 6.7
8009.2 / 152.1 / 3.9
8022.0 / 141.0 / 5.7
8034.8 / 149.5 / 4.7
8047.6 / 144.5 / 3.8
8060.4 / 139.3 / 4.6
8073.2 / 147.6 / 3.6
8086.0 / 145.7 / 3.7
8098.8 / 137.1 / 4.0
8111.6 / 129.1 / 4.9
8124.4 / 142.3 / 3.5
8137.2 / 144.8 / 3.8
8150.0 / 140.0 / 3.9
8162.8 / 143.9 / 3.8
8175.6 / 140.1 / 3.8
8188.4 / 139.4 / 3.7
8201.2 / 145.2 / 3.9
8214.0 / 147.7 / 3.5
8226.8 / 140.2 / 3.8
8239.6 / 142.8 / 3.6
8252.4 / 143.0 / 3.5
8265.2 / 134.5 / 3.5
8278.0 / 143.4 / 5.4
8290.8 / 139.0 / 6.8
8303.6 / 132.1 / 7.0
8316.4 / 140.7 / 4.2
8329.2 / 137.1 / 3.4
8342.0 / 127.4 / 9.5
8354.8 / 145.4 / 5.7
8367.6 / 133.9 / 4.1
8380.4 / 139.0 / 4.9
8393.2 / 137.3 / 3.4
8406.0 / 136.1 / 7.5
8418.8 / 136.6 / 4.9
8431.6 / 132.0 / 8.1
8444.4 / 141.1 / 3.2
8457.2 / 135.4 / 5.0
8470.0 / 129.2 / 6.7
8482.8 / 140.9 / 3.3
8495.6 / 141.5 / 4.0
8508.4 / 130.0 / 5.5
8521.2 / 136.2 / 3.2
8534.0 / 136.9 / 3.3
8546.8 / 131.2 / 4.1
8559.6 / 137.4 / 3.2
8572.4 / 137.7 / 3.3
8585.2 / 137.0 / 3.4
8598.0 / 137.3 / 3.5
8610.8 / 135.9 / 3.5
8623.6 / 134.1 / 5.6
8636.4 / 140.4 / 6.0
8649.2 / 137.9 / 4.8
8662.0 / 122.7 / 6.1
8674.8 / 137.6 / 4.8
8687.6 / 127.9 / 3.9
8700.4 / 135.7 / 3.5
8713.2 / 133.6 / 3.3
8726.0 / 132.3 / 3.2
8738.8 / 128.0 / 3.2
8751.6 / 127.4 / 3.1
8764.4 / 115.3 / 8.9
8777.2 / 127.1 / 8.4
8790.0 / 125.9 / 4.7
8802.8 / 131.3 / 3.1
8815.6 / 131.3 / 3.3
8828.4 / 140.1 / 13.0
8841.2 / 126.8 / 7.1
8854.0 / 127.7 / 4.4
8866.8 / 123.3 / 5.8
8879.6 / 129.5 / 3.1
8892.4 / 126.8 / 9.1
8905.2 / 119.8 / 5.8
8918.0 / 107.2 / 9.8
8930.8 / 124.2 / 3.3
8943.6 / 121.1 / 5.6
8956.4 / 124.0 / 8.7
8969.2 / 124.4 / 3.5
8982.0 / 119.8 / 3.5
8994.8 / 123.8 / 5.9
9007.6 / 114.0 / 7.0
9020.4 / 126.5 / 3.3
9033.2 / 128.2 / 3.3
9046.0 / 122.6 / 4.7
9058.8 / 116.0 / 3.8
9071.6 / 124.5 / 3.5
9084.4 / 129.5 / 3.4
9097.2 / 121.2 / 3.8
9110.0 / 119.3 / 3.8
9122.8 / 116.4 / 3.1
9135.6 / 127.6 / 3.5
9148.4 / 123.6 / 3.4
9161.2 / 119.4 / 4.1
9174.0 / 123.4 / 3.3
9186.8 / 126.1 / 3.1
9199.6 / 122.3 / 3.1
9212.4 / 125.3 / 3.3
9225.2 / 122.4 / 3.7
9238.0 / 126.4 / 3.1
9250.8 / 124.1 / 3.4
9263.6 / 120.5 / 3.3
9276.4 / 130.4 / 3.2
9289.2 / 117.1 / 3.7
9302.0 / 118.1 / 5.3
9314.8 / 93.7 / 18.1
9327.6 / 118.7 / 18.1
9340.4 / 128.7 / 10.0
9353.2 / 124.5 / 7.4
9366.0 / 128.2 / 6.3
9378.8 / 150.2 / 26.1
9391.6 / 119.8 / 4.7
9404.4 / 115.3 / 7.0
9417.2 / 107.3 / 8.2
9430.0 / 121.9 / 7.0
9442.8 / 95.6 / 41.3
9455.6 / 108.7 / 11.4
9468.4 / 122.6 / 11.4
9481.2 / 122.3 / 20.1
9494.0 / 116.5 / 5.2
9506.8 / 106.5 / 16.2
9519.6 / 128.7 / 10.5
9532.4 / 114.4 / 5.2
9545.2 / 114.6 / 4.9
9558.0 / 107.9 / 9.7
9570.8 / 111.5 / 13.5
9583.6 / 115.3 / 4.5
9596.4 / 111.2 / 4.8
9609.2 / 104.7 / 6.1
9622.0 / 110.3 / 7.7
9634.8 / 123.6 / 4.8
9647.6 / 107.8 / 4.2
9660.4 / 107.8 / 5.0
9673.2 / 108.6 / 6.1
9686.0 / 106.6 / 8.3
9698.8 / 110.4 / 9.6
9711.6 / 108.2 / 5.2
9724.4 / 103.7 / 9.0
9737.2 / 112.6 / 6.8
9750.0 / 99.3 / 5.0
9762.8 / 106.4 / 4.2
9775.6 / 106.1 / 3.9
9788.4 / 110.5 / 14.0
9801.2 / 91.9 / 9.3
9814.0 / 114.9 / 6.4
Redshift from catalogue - 0.00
